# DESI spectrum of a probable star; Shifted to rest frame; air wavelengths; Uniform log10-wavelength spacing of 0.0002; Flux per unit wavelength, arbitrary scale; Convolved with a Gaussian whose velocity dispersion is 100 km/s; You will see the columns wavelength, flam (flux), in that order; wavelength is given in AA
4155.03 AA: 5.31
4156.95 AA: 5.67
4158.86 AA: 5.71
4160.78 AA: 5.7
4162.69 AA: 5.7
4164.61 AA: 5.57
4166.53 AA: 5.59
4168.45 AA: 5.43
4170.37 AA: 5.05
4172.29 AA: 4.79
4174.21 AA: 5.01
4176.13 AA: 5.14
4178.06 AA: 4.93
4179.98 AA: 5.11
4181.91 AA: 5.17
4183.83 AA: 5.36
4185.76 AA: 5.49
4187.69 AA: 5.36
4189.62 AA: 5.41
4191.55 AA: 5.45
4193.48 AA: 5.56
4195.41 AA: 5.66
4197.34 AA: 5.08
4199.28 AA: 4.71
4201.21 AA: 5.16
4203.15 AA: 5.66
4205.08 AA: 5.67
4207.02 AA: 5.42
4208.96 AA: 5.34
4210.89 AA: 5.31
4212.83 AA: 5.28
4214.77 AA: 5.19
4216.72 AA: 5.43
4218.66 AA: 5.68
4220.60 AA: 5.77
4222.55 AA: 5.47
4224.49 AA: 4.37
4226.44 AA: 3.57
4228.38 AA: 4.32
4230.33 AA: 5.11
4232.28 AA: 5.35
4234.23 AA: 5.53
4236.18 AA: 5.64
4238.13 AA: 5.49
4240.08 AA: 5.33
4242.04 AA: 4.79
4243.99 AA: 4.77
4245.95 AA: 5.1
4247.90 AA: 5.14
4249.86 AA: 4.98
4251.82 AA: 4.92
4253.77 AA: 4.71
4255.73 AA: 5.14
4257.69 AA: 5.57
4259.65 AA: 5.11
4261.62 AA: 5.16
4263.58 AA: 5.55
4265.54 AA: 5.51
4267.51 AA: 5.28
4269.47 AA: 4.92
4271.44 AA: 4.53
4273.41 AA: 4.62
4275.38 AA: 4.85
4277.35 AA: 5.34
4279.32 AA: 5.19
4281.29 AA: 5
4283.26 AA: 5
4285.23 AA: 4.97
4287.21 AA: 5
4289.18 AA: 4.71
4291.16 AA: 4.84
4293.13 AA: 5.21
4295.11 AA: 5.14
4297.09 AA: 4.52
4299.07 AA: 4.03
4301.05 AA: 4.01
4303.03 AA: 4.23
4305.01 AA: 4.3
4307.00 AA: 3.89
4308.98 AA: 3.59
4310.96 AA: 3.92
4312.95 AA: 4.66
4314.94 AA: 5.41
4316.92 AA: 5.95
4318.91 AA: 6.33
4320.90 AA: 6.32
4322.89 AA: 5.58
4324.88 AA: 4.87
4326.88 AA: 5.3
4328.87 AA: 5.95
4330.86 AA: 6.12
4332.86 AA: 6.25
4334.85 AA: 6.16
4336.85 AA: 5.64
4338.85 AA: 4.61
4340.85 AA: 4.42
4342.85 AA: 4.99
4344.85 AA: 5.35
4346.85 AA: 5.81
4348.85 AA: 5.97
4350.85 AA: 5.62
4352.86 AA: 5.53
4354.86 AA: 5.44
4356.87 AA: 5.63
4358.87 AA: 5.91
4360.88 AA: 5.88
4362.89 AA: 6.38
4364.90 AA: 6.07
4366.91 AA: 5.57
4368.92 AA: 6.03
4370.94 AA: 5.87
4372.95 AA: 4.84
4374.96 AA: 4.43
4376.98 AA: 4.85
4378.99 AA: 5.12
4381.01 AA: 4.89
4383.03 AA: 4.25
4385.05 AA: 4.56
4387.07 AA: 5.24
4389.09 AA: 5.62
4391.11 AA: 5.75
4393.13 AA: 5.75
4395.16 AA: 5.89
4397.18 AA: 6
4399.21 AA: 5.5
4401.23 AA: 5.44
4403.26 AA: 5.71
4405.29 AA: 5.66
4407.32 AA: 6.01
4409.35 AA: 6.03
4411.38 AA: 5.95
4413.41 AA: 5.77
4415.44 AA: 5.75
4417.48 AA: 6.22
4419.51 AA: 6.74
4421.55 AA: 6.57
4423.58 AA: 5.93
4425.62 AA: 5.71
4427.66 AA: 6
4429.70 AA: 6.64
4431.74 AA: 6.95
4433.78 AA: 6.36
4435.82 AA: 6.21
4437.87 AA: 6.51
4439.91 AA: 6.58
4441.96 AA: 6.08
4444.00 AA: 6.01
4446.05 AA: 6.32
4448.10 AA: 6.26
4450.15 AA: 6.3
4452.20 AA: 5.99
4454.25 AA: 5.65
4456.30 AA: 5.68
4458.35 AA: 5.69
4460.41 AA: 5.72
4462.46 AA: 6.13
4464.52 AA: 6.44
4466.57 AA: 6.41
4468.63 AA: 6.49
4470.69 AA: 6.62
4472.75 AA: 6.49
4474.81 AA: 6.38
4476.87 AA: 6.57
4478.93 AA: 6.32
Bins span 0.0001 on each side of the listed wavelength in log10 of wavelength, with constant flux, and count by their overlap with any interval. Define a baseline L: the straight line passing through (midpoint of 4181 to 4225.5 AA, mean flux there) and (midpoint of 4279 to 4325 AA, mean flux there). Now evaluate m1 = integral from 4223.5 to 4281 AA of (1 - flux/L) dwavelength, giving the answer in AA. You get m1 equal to 0.79 AA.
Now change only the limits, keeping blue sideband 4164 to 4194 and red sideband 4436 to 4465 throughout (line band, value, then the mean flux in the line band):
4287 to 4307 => 3.83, 4.55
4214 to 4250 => 2.12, 5.11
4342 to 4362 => 0.59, 5.62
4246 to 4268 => 1.29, 5.18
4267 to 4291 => 2.72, 4.94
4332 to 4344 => 0.87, 5.33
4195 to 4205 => 0.12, 5.27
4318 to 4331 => -0.10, 5.76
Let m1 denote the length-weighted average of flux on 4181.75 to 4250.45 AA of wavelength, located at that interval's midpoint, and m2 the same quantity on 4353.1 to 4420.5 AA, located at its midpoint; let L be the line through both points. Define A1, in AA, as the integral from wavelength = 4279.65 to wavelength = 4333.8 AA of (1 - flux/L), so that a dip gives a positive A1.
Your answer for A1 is 4.2 AA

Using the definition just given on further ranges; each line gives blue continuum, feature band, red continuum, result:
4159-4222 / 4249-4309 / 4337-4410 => 6.15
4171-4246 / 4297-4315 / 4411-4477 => 4.61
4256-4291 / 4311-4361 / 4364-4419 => -2.27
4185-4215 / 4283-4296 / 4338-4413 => 1.06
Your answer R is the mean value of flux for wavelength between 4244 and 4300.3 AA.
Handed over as 4.99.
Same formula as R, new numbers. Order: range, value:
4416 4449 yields 6.31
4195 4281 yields 5.15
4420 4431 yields 6.22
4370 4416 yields 5.43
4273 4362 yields 5.16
